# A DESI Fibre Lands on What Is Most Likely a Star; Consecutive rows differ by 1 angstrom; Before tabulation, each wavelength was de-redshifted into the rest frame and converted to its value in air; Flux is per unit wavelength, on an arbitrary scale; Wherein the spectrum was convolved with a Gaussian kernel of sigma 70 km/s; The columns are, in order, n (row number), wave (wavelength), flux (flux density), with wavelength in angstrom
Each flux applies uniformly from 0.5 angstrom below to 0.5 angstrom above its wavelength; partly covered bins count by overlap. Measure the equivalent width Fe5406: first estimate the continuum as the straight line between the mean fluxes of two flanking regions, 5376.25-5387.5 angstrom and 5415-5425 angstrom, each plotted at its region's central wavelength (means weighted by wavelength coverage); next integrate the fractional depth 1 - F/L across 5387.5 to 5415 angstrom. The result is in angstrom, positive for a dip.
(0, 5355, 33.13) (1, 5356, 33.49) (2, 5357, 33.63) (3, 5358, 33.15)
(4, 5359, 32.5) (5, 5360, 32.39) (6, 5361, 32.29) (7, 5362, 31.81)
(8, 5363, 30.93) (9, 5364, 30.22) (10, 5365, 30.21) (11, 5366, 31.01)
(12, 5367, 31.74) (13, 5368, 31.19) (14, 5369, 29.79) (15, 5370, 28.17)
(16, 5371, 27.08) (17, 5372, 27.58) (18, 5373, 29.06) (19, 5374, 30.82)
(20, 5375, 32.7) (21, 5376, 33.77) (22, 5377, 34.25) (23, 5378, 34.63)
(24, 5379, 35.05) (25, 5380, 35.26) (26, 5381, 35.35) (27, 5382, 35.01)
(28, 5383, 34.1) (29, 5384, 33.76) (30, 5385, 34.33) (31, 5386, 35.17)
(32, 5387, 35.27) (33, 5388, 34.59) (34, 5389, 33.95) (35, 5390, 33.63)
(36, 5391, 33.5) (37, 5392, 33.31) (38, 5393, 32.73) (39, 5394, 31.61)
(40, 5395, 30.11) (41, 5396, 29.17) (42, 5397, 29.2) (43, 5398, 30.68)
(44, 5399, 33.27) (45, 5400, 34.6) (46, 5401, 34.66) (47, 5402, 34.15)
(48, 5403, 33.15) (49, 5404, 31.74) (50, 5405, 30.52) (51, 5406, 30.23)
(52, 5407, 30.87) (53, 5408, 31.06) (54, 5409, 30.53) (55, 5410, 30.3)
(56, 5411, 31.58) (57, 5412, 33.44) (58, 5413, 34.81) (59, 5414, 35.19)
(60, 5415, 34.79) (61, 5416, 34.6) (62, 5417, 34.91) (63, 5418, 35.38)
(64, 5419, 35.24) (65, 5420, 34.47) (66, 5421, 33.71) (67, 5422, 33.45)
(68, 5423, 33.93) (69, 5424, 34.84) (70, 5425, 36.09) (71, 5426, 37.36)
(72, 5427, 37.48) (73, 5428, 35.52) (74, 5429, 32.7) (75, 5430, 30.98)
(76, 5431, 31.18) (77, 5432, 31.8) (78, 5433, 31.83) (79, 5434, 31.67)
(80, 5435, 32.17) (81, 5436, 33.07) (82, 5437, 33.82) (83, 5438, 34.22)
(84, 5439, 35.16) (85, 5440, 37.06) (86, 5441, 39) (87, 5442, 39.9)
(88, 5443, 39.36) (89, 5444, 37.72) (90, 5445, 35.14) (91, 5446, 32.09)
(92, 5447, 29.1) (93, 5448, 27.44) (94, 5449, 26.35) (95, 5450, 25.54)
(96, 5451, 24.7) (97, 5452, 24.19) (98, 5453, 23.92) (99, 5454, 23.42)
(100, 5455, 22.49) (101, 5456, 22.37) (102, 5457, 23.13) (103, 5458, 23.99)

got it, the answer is 1.8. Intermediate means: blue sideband 34.7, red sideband 34.6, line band 32.4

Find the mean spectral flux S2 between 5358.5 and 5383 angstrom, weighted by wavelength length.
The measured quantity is 31.8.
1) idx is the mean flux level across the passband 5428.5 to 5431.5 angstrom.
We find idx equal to 31.6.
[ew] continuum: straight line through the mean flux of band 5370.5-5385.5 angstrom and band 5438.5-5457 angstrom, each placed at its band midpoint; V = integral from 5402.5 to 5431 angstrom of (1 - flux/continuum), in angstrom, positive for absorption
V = -2.0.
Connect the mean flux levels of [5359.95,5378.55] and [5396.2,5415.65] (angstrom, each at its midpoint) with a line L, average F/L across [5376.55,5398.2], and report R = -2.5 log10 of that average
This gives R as -0.06 mag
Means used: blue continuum 31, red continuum 32.3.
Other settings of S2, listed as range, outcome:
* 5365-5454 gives 32.7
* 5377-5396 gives 33.8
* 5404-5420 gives 32.9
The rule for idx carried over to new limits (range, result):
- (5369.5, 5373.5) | 28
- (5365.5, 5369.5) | 30.9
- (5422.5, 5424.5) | 34.4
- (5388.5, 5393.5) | 33.4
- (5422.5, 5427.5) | 35.9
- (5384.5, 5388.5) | 34.8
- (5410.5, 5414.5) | 33.8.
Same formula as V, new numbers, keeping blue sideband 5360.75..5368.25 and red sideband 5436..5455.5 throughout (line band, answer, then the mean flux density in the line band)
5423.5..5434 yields -0.9 angstrom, 33.9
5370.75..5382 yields -0.5 angstrom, 32.6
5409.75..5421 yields -1.1 angstrom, 34.1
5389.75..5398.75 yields -0.1 angstrom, 31.5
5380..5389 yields -1.0 angstrom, 34.7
